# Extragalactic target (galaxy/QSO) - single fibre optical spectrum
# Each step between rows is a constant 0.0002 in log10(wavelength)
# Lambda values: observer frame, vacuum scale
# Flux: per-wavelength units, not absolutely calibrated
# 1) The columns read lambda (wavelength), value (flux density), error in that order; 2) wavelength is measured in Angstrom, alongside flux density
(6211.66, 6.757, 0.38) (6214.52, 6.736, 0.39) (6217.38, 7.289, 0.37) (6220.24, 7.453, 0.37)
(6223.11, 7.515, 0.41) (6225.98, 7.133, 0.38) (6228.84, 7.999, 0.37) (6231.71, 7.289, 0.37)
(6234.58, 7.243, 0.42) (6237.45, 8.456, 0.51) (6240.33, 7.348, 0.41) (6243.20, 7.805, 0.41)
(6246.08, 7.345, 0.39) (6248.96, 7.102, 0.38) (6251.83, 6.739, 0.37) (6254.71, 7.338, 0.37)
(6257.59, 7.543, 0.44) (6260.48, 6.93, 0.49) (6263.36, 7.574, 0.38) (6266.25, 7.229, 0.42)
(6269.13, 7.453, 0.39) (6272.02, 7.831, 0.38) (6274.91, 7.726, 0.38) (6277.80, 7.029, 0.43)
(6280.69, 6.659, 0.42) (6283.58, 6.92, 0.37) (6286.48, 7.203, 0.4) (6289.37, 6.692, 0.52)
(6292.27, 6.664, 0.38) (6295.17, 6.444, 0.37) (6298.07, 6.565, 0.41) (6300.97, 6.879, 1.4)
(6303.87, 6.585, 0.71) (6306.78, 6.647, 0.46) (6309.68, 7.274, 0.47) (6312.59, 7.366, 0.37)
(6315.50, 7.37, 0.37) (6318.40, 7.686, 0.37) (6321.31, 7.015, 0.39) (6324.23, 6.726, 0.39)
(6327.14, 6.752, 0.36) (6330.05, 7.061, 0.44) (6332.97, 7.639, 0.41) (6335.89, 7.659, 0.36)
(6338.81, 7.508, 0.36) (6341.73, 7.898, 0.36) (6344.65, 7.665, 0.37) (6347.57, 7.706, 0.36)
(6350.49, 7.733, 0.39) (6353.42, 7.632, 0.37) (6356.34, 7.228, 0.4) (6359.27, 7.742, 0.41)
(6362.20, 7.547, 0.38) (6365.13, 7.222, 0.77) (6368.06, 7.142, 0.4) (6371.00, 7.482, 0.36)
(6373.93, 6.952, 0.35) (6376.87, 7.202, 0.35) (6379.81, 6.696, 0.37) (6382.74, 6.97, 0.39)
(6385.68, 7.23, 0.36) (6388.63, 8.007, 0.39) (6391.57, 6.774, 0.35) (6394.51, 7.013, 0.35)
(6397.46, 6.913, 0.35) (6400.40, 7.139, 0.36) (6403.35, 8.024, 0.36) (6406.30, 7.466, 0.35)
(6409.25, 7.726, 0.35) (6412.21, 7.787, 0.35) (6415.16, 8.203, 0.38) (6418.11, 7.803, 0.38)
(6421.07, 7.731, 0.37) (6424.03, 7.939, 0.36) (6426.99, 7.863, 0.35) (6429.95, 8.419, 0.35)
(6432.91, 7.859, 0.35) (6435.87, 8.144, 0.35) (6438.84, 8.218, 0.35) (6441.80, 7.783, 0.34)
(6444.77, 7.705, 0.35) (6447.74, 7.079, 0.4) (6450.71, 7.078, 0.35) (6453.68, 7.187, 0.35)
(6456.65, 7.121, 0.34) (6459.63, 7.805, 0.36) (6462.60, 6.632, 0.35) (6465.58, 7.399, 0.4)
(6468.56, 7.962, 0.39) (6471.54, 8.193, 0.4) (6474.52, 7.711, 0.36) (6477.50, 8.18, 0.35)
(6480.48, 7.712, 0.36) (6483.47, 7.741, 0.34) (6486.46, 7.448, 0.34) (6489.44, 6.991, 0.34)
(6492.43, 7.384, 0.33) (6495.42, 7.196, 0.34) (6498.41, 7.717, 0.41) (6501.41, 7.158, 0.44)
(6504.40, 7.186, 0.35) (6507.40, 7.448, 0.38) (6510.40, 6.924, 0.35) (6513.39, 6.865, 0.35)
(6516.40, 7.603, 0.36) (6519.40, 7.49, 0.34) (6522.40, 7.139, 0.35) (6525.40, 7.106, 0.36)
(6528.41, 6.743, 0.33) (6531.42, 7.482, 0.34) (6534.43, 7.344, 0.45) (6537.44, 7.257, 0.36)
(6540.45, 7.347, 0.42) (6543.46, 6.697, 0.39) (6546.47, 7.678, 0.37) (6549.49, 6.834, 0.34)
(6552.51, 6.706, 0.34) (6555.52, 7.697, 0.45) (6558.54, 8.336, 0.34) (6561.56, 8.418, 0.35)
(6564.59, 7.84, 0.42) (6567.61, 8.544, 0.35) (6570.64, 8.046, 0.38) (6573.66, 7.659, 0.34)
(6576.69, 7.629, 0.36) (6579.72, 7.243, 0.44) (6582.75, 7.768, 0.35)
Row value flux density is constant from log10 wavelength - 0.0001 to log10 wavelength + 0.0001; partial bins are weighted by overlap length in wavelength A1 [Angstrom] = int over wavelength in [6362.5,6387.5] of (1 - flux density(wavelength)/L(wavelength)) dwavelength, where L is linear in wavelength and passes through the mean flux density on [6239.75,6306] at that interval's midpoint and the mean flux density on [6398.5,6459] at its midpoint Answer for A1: 1.2 Angstrom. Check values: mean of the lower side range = 7.1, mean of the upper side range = 7.71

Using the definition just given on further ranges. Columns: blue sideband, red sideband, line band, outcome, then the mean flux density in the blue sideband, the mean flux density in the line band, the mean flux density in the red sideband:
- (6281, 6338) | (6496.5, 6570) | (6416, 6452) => -2.9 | 7.01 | 7.81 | 7.4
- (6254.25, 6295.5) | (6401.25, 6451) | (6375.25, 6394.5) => 1.3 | 7.16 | 7.14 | 7.82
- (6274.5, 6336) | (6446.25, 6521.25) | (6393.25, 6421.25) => -1.3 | 7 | 7.58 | 7.41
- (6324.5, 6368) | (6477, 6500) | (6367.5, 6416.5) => 1.0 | 7.47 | 7.34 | 7.52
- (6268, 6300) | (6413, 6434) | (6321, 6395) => 1.9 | 7.01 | 7.32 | 7.97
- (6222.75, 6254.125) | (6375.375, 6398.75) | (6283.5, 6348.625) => 1.2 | 7.45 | 7.13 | 7.1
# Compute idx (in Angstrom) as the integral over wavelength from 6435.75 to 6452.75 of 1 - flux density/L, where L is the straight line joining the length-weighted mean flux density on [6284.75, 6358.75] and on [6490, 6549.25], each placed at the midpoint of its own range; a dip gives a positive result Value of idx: -0.9 Angstrom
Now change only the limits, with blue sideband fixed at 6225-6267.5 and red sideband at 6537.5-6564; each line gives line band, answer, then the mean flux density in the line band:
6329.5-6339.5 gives -0.10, 7.49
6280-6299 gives 1.73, 6.74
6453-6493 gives -0.49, 7.54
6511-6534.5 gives 0.81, 7.2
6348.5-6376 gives 0.08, 7.41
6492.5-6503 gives 0.14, 7.36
